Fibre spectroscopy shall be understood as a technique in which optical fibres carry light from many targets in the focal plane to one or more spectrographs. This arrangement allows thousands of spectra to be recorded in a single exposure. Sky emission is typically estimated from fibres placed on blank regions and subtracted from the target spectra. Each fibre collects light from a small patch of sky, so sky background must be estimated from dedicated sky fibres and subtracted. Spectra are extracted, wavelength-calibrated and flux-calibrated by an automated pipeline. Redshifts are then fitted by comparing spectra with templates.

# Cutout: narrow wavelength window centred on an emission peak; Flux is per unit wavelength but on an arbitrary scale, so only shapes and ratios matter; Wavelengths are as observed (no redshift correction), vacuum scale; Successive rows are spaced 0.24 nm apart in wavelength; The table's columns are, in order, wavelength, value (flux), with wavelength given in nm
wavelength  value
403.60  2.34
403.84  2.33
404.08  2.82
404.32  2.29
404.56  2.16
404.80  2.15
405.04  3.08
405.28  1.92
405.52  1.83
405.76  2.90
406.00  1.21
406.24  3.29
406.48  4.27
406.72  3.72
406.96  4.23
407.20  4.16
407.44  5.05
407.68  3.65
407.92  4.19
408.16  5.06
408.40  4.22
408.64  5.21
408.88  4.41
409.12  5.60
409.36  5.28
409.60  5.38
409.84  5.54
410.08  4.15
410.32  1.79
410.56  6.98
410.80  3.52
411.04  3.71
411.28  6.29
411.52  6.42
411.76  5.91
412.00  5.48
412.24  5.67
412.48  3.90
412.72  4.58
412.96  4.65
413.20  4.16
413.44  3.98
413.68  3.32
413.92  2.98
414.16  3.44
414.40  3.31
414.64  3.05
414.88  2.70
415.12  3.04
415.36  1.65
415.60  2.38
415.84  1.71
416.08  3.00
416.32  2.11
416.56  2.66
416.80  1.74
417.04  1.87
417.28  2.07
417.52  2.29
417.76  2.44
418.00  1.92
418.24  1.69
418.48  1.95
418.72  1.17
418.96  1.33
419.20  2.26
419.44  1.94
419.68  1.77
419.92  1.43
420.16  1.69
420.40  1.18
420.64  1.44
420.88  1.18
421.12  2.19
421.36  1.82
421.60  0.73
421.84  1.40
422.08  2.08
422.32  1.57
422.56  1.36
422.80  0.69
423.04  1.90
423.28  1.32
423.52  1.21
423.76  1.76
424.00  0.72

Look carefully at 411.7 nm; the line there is C IV 1549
